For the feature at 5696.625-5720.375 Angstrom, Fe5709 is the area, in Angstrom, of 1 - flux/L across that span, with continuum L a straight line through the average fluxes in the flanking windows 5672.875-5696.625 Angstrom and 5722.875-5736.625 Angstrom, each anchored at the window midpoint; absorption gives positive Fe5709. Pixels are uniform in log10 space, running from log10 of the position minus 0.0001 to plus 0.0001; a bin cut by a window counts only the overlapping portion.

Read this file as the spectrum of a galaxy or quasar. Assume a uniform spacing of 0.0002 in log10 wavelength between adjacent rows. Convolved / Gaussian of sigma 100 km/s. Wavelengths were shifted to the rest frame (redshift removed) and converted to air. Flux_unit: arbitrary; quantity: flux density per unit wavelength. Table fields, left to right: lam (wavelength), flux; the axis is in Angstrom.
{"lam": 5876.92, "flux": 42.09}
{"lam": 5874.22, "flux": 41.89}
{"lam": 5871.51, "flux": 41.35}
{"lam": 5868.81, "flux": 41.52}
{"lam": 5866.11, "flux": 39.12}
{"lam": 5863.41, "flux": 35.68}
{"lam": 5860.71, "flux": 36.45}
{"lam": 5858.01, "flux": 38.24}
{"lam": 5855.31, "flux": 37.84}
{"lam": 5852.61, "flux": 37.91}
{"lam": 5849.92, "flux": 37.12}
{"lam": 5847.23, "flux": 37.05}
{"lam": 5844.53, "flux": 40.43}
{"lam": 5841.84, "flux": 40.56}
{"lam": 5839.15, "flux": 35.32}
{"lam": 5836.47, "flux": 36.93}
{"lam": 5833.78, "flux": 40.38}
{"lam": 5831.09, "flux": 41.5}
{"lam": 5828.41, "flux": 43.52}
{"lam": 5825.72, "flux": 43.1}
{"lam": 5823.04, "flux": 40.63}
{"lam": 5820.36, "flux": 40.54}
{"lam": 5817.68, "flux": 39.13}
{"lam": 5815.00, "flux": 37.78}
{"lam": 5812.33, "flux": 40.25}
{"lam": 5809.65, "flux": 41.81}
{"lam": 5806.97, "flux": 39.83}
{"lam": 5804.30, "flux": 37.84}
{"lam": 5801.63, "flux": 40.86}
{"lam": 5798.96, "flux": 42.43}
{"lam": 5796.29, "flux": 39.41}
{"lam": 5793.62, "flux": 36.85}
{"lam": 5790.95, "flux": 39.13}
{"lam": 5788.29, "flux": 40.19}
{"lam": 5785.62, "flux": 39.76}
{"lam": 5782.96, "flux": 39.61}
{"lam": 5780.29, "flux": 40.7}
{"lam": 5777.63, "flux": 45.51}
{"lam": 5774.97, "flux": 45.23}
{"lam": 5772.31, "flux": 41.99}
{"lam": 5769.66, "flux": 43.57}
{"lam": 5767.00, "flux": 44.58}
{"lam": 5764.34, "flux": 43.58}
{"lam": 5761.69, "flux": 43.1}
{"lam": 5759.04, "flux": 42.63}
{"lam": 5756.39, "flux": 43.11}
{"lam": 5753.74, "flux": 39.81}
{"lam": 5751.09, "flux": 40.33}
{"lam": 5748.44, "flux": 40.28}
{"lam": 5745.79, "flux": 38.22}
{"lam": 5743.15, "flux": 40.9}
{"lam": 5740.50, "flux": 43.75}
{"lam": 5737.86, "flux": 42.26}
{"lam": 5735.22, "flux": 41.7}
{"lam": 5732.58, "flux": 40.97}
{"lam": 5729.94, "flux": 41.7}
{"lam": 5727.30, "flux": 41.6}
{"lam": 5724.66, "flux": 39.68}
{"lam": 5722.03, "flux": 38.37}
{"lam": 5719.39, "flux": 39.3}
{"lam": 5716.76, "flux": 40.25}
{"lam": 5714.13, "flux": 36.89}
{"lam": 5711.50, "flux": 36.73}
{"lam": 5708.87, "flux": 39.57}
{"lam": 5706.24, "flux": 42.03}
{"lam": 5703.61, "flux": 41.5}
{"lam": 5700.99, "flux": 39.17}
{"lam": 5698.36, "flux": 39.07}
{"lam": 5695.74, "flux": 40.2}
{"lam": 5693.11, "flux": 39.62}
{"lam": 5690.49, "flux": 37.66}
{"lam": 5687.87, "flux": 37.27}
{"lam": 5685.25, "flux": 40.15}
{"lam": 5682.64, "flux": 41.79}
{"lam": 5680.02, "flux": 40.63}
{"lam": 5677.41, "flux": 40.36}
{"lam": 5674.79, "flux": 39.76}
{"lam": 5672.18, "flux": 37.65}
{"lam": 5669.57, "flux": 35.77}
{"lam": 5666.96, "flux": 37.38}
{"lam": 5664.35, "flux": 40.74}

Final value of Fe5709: 0.6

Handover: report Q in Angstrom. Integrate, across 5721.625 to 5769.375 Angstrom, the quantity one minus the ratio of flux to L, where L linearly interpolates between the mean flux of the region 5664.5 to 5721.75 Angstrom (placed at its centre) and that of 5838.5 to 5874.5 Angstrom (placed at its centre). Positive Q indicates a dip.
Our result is -3.2 Angstrom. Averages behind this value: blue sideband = 39.2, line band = 41.6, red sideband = 38.6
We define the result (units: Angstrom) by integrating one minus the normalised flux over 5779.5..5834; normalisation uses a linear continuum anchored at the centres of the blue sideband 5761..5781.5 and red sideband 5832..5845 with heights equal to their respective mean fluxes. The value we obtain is 0.9 Angstrom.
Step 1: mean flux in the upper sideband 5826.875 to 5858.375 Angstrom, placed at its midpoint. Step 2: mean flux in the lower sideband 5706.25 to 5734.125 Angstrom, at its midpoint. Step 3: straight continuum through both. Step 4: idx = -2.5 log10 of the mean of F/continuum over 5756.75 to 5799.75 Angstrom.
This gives -0.07 mag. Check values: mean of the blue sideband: 39.6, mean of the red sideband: 38.9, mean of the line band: 41.8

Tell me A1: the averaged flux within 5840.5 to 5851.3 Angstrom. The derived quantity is 38.8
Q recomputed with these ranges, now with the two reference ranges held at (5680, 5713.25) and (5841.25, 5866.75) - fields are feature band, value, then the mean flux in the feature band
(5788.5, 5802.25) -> -0.4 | 39.7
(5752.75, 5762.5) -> -0.8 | 42.2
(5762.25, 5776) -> -1.7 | 43.7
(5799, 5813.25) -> -0.7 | 40.3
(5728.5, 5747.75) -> -1.1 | 41.3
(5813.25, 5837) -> -1.4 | 40.5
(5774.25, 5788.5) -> -1.2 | 41.8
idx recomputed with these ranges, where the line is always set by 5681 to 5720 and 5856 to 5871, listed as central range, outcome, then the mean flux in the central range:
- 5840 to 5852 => 0.00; 38.6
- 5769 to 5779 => -0.14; 44.1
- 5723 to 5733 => -0.04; 40.9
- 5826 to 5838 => -0.06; 40.7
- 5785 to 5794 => -0.01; 39.1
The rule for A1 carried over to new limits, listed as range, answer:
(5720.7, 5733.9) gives 40.4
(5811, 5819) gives 39.1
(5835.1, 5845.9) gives 38.3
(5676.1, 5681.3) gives 40.5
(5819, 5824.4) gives 40.6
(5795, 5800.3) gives 40.9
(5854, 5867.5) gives 37.5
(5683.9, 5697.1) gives 39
